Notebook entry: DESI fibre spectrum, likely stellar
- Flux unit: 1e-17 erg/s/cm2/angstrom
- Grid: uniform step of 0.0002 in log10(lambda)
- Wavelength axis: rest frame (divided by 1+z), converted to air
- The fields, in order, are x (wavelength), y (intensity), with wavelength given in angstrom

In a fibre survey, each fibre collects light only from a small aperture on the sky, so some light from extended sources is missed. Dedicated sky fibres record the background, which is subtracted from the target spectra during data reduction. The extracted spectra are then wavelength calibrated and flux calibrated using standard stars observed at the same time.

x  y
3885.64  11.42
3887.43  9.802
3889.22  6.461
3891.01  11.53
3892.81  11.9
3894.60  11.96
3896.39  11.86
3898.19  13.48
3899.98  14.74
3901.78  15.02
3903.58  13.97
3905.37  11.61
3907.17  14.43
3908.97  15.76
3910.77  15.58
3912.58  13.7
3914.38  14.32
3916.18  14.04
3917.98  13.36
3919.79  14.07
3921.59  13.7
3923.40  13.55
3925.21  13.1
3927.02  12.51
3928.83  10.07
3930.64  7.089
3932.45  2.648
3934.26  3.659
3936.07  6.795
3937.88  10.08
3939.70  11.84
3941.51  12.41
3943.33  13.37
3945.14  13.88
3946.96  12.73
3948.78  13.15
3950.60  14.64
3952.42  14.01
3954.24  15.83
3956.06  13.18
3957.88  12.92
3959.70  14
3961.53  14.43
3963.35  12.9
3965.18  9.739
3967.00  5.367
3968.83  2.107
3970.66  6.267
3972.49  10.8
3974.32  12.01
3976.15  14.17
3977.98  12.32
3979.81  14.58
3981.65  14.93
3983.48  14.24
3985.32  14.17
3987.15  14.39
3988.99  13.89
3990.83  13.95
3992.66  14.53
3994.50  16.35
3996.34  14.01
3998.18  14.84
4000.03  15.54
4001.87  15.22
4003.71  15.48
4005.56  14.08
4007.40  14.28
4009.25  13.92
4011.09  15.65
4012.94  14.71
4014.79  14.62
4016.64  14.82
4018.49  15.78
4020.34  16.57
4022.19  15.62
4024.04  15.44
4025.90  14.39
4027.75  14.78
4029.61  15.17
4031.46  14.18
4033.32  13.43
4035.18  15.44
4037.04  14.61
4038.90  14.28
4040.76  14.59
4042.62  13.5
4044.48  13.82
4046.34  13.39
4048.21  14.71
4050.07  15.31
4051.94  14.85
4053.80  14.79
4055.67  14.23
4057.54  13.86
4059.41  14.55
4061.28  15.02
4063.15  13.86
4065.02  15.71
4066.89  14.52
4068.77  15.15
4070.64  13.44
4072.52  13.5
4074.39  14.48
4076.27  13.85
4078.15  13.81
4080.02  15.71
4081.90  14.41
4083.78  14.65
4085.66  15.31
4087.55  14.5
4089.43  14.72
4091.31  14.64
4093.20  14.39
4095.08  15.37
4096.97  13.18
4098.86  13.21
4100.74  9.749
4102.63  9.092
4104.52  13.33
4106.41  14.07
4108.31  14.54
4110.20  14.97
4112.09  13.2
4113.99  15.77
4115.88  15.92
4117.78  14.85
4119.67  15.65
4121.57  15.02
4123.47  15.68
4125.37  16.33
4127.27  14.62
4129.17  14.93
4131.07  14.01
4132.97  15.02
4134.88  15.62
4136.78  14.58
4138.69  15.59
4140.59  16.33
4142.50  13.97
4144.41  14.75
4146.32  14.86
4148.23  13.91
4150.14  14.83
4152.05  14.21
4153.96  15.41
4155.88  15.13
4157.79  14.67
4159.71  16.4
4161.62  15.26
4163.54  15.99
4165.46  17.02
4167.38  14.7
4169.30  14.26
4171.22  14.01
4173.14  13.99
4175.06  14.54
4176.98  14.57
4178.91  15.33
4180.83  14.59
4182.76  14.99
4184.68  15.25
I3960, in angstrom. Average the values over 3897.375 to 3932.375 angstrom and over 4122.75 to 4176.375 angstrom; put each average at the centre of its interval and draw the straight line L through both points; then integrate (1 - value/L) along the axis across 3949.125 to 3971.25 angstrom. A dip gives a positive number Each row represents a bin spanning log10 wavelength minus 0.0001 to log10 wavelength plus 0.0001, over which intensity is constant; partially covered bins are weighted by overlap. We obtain 3.40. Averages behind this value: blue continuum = 13.1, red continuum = 15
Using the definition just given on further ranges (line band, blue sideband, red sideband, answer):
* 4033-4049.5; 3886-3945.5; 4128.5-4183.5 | -0.95 angstrom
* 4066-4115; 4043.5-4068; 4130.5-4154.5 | 2.22 angstrom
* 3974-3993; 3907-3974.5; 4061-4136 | -2.42 angstrom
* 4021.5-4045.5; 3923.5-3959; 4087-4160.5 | -2.96 angstrom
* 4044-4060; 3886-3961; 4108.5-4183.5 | -0.64 angstrom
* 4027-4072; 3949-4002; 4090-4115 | -4.02 angstrom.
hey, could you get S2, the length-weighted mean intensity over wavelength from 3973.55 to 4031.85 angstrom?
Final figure 14.7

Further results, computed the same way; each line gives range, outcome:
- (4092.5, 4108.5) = 12.9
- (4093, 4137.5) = 14.3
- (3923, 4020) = 12.6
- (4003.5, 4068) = 14.7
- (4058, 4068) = 14.7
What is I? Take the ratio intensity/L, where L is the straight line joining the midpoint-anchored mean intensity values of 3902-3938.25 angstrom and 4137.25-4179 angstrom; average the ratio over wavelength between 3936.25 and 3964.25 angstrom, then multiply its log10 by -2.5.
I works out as -0.08 mag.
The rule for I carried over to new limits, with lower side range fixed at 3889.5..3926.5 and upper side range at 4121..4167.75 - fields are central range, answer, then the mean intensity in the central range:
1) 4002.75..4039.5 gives -0.04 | 14.9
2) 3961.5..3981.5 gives 0.31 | 10.4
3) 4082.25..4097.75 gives 0.01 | 14.6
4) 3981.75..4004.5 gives -0.05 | 14.7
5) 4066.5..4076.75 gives 0.04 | 14.1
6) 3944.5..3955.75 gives -0.02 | 14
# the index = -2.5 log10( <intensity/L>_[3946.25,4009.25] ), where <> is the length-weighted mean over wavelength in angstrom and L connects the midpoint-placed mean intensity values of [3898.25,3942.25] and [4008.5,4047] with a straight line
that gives 0.03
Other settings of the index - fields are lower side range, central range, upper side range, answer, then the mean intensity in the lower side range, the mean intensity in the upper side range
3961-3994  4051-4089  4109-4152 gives -0.05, 12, 15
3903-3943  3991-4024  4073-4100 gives -0.15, 11.7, 14.4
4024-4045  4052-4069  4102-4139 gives -0.01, 14.4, 14.7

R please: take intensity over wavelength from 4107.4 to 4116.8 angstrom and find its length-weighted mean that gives 14.9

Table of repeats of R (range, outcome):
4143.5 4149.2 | 14.5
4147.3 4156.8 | 14.7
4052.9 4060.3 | 14.3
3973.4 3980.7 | 13.3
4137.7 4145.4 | 15.1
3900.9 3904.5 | 14.5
